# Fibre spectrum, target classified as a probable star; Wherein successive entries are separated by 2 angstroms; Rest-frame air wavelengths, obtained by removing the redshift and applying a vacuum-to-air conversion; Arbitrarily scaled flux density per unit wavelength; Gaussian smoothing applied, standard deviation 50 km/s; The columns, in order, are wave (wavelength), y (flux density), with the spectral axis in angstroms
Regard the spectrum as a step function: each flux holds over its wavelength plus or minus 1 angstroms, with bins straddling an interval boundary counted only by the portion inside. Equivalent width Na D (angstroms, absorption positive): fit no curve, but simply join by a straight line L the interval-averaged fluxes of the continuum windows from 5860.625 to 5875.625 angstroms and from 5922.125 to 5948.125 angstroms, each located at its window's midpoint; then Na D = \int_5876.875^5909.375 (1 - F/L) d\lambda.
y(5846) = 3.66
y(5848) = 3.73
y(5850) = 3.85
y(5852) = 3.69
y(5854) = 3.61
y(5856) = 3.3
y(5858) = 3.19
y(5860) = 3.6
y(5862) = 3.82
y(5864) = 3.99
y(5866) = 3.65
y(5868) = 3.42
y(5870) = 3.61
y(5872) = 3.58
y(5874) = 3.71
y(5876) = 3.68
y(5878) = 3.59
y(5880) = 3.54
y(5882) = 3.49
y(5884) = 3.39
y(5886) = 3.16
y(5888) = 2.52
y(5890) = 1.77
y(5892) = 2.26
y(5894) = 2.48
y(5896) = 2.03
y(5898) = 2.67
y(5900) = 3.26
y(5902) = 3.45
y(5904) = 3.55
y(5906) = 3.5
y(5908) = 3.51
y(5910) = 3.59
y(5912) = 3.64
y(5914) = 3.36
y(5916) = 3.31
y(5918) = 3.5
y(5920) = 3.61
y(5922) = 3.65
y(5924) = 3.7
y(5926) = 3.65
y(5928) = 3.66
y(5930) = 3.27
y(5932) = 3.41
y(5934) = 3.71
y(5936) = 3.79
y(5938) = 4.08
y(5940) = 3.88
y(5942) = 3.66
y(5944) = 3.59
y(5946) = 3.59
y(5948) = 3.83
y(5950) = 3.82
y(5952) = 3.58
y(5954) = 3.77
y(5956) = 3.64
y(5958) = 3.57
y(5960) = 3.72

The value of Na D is 5.8 angstroms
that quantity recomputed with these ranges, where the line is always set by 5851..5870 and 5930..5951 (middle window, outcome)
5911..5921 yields 0.52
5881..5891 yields 2.10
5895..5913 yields 2.03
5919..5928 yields 0.08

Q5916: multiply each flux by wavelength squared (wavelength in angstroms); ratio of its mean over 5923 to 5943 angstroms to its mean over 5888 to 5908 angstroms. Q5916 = 1.33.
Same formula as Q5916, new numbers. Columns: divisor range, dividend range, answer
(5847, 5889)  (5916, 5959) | 1.06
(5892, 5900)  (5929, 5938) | 1.47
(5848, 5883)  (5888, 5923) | 0.87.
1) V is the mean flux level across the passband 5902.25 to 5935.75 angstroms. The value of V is 3.54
